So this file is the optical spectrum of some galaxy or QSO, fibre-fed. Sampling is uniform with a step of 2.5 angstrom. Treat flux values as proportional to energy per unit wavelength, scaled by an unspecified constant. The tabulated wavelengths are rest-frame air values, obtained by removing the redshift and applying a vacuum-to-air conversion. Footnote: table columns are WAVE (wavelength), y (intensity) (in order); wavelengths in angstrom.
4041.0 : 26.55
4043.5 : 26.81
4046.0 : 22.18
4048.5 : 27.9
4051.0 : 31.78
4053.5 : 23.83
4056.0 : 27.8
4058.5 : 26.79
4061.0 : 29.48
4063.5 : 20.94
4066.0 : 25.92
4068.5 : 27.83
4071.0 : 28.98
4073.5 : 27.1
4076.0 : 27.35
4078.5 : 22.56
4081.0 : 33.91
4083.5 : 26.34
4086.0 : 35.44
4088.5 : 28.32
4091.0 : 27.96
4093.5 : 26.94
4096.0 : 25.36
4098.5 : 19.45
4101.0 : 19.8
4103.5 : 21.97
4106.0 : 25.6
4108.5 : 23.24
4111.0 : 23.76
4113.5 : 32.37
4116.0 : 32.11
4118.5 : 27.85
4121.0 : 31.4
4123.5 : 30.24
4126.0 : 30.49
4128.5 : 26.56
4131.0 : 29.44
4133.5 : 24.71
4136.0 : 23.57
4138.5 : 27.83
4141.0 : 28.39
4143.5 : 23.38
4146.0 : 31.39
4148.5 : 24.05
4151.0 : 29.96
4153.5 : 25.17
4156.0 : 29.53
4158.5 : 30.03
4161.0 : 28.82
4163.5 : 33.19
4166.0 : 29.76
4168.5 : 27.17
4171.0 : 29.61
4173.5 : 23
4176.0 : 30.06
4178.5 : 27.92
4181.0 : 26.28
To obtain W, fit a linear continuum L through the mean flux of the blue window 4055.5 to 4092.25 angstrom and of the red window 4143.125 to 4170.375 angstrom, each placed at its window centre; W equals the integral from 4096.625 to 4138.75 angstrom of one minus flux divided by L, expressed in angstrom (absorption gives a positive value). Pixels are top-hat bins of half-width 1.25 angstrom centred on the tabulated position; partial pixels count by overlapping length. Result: 2.65 angstrom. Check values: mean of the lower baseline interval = 27.8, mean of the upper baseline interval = 28.6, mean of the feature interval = 26.4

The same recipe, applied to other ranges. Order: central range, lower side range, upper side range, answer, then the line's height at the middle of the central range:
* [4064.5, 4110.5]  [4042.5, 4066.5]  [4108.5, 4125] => 2.51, 27.8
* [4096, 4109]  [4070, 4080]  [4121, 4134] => 2.58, 27.8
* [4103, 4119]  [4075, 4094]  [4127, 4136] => 0.34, 27.5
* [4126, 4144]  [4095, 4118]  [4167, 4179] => -0.43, 26.1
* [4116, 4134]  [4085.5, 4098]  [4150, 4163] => -0.43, 28.4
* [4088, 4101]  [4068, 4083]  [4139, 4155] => 1.31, 27.7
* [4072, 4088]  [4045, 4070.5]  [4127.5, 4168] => -1.12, 26.9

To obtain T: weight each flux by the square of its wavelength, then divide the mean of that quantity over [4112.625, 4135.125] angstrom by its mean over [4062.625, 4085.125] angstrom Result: 1.11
